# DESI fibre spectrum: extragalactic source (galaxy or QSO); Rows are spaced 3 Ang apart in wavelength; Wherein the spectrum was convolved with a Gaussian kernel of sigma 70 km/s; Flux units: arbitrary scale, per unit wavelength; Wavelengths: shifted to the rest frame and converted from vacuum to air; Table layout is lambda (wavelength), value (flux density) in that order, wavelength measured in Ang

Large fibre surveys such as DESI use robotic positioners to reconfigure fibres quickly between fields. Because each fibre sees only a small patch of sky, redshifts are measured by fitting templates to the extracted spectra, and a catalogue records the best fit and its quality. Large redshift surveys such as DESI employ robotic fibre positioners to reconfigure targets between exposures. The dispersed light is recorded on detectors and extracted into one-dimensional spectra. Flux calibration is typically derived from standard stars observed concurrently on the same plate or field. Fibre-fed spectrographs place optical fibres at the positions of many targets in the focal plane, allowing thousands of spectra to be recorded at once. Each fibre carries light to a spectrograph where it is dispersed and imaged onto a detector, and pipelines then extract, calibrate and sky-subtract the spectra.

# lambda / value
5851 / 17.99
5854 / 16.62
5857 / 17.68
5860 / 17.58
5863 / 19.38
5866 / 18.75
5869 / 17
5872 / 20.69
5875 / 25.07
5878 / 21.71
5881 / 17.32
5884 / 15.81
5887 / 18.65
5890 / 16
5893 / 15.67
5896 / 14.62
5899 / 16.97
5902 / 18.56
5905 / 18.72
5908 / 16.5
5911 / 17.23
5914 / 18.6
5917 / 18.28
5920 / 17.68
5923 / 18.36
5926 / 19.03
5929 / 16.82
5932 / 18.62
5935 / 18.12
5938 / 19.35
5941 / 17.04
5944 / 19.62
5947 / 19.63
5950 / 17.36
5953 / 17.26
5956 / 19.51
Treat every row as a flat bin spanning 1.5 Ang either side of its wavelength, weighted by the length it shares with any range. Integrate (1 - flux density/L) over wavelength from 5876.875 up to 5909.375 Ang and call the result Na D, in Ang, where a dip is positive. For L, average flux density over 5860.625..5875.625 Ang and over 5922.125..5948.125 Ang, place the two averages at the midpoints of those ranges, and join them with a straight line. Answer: 3.4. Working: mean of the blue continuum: 19.7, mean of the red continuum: 18.5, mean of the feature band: 17.3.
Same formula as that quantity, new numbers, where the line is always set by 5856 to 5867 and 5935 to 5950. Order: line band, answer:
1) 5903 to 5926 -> 0.71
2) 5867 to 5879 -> -1.69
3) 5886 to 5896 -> 1.15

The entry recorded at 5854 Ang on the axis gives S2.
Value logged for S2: 16.62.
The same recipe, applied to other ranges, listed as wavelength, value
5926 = 19.03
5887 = 18.65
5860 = 17.58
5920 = 17.68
